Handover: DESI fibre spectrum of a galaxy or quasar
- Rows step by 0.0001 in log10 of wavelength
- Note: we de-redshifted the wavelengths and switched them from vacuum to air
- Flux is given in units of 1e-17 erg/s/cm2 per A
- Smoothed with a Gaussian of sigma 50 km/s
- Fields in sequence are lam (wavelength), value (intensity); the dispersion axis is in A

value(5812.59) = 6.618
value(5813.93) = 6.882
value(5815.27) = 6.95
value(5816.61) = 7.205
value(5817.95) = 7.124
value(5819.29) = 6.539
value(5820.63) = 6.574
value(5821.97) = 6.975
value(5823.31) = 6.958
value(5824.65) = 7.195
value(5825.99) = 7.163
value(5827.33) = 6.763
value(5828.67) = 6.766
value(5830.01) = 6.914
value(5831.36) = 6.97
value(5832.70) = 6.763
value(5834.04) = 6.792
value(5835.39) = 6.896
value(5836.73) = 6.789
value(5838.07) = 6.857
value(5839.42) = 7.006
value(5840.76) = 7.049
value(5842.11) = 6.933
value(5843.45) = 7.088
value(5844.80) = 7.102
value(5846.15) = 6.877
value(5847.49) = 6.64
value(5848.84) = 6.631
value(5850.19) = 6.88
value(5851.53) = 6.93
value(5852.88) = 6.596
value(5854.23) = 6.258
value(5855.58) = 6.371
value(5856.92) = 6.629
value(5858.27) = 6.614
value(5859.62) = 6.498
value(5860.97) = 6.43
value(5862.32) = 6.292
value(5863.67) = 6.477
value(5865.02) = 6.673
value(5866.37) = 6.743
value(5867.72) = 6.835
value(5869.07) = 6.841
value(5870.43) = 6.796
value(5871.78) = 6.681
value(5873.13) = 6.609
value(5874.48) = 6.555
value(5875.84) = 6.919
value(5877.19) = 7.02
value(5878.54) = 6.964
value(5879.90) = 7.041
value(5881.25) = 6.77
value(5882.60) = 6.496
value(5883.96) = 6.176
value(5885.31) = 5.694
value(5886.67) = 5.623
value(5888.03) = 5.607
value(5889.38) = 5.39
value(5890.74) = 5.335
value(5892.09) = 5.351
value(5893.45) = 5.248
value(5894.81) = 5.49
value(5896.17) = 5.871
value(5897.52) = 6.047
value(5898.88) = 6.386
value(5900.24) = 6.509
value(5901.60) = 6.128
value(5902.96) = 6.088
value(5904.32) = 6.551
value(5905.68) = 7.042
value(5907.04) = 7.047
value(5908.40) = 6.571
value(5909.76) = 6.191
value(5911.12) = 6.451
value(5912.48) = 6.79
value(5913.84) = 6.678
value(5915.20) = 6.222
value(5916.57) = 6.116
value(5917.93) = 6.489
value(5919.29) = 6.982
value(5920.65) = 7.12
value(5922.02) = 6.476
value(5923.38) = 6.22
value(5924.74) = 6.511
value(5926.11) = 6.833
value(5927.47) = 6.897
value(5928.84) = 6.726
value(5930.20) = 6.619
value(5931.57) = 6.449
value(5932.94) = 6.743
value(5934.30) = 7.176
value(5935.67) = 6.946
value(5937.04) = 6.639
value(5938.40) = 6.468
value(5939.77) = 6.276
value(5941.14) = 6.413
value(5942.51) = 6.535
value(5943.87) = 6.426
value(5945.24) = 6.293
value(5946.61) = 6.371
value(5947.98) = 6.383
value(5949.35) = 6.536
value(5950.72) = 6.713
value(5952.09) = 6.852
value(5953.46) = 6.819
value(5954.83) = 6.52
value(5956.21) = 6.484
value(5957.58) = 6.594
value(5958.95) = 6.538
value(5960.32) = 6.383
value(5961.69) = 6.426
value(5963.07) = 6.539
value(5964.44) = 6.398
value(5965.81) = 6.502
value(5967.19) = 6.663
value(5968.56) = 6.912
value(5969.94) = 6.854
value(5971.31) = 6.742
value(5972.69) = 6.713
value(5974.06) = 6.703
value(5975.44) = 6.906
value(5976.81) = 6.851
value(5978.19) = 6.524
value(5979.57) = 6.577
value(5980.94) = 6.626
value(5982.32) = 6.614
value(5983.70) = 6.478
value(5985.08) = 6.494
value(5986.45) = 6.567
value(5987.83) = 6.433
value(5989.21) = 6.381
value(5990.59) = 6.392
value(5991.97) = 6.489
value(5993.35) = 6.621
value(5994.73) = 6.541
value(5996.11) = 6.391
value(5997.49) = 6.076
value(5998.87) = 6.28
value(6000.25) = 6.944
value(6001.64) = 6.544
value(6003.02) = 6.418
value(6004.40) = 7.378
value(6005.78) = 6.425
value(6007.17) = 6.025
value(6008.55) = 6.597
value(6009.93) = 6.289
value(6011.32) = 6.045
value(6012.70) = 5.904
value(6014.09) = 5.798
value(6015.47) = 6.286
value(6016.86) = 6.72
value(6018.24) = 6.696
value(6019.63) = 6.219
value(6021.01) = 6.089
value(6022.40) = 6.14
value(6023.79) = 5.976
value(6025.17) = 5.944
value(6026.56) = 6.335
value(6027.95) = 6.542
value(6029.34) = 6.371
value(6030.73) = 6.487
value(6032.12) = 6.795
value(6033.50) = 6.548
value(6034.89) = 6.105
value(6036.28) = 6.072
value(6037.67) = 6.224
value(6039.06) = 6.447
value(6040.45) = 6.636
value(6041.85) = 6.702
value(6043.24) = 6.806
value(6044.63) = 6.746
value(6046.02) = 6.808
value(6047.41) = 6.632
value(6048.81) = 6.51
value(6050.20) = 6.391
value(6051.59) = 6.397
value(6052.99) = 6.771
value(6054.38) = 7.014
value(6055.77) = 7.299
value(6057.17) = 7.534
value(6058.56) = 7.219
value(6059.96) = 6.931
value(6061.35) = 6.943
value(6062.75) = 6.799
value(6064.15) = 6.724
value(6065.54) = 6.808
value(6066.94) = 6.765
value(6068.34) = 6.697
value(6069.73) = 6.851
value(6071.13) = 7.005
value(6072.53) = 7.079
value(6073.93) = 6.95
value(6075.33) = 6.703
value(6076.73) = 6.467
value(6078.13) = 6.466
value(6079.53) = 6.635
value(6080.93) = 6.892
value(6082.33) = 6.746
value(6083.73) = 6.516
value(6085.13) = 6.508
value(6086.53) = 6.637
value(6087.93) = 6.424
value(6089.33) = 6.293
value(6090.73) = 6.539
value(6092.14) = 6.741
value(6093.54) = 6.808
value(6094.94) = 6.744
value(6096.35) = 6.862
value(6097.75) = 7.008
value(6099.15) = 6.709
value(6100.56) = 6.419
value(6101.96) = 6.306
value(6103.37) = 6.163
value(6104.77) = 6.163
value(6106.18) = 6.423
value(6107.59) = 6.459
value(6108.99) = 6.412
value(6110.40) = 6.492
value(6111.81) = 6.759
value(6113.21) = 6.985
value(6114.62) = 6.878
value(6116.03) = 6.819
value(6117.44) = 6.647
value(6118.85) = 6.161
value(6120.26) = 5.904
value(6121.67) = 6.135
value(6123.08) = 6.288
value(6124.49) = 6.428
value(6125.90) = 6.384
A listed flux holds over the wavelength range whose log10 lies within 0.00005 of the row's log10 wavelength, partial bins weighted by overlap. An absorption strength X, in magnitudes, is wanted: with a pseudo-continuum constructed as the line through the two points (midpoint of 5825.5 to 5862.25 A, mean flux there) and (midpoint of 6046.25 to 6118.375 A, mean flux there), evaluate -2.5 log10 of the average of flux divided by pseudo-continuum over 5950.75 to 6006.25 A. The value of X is 0.02 mag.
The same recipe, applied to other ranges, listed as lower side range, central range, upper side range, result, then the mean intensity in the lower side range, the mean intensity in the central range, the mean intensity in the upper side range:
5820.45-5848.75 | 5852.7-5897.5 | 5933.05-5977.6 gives 0.081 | 6.91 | 6.32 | 6.61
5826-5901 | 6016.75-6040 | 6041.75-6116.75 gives 0.056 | 6.52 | 6.33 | 6.71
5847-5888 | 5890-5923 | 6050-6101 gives 0.053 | 6.57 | 6.3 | 6.77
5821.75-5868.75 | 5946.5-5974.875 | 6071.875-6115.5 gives 0.016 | 6.78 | 6.61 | 6.62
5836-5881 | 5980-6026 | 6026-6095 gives 0.051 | 6.75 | 6.39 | 6.68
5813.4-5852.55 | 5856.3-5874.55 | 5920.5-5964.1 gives 0.030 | 6.9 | 6.62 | 6.58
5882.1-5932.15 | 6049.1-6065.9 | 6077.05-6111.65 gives -0.064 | 6.28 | 6.9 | 6.56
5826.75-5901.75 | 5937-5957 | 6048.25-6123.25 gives 0.009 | 6.51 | 6.51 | 6.67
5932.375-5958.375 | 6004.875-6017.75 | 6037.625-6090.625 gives 0.069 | 6.59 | 6.26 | 6.74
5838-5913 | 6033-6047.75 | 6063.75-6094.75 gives 0.022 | 6.47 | 6.52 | 6.7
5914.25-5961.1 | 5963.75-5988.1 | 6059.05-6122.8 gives -0.009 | 6.58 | 6.65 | 6.63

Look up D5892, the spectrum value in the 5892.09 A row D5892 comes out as 5.351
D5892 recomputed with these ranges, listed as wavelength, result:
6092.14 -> 6.741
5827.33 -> 6.763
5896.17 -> 5.871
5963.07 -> 6.539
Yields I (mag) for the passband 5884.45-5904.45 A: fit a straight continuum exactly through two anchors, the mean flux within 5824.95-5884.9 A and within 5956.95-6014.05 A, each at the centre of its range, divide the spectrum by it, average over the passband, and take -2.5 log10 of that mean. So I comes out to 0.15 mag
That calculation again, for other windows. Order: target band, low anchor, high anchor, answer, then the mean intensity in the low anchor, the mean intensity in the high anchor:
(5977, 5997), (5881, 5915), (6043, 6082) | -0.002 mag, 6.14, 6.81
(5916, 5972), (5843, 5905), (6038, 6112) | -0.016 mag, 6.4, 6.69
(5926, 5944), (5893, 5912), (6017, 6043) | -0.060 mag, 6.28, 6.37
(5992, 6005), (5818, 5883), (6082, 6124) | 0.011 mag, 6.78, 6.53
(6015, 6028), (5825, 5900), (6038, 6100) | 0.070 mag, 6.53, 6.75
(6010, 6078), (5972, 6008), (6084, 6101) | 0.004 mag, 6.55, 6.64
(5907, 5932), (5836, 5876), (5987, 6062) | 0.008 mag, 6.72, 6.51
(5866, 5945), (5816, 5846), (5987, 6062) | 0.053 mag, 6.93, 6.51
